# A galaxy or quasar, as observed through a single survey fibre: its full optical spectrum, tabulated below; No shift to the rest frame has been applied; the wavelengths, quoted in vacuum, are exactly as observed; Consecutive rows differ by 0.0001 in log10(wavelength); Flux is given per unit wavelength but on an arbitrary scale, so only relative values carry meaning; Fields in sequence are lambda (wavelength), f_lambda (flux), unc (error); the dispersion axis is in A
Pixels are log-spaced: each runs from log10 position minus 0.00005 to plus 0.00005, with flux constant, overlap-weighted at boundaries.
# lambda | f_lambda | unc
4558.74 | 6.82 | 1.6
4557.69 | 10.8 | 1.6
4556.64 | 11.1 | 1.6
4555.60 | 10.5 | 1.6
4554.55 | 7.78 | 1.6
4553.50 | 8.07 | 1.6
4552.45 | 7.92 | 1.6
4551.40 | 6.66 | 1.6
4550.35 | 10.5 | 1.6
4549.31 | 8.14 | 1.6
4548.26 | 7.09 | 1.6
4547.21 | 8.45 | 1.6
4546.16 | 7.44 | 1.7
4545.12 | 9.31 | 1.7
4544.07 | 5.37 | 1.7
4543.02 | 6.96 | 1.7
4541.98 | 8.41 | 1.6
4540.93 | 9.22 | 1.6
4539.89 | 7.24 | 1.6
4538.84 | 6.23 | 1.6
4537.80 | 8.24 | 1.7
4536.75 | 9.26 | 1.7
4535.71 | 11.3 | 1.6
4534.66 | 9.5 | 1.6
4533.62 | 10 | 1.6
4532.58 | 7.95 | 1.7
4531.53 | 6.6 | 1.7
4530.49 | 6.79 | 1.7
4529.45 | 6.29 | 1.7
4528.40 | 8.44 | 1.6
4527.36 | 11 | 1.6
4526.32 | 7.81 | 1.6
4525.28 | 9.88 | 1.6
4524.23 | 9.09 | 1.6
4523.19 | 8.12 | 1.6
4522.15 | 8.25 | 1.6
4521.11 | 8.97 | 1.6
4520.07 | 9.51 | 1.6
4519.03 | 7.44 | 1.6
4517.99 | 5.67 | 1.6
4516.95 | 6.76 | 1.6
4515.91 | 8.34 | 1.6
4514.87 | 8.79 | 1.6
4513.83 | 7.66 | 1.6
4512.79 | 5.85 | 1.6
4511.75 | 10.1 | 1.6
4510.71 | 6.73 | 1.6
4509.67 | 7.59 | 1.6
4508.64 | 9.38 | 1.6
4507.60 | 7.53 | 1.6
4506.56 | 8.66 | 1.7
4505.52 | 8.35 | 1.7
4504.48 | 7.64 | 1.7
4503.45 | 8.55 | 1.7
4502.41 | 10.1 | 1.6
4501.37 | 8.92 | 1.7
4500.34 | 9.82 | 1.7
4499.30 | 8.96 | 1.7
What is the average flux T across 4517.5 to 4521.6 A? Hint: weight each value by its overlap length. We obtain 7.91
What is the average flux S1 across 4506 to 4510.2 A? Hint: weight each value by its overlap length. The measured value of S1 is 8.29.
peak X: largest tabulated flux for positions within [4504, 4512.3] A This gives 10.1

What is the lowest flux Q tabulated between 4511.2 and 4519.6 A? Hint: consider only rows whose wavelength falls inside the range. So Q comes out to 5.67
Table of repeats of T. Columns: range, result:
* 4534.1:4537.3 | 10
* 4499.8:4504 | 9.34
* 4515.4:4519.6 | 7.08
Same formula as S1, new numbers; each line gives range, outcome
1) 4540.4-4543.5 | 8.23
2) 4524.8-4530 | 8.67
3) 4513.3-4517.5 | 7.86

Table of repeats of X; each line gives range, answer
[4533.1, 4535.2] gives 10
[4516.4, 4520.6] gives 9.51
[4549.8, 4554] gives 10.5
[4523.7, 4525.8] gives 9.88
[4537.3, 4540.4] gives 8.24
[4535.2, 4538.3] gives 11.3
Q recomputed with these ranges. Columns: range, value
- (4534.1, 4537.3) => 9.26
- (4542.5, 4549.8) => 5.37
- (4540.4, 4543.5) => 6.96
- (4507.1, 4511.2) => 6.73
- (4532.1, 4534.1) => 7.95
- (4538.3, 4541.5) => 6.23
